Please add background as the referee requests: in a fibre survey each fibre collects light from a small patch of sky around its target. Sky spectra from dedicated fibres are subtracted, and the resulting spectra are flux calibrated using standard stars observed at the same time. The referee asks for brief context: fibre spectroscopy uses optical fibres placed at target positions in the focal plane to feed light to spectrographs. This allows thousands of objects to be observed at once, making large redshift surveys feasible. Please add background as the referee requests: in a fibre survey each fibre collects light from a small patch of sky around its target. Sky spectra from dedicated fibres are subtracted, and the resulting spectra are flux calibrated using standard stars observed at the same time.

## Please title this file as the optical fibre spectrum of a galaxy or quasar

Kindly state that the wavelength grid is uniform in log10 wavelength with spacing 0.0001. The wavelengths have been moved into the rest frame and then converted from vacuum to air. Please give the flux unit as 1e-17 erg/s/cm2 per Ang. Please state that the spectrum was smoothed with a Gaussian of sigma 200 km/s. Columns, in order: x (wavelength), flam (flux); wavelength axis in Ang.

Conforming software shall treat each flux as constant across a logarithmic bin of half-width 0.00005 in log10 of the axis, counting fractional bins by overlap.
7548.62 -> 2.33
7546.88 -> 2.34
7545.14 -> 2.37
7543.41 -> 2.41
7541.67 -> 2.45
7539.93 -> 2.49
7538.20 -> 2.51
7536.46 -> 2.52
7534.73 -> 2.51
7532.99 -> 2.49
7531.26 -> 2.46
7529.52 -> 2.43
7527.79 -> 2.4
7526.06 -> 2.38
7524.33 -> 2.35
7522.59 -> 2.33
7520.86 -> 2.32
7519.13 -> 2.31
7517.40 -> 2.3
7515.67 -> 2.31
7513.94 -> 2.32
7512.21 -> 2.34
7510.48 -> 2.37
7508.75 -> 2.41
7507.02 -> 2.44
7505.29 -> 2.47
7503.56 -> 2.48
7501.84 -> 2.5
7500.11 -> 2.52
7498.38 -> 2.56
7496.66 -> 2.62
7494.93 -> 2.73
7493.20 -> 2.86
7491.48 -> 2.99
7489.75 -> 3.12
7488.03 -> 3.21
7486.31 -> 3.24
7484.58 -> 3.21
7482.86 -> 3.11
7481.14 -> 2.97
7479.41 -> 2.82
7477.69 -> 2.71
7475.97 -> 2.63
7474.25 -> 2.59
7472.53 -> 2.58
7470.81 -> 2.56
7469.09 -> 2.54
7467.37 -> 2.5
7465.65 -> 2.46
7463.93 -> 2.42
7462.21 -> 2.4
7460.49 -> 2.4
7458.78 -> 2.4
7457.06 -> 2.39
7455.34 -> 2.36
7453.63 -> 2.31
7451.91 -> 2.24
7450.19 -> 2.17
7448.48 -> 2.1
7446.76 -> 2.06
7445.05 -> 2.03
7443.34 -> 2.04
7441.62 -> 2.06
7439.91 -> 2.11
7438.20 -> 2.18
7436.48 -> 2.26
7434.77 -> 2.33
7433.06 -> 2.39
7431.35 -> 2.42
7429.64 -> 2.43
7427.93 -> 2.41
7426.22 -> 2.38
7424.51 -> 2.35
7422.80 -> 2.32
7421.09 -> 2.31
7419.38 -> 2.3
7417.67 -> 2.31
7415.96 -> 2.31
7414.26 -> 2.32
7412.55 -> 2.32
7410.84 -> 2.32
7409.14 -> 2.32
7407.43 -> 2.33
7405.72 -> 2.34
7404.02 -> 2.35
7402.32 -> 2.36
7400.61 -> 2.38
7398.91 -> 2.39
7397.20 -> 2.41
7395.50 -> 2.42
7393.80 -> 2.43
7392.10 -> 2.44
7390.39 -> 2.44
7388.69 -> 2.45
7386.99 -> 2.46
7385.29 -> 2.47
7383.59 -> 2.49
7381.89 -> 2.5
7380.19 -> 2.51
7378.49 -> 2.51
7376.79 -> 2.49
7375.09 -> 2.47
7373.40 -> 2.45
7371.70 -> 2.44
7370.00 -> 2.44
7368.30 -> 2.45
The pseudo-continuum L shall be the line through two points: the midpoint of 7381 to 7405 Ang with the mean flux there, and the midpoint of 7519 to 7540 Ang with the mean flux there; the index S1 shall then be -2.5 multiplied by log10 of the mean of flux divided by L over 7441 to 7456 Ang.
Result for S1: 0.13 mag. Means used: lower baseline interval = 2.43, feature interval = 2.15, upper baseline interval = 2.43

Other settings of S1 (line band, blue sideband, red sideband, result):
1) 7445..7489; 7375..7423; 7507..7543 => -0.07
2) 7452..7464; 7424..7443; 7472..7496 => 0.10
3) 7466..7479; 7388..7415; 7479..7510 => 0.04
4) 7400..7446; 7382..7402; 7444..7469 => 0.04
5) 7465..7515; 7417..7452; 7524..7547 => -0.14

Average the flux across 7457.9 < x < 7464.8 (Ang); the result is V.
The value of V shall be 2.41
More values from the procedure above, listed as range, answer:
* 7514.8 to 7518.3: 2.31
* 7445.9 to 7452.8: 2.14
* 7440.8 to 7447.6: 2.05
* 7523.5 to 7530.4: 2.39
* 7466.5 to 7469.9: 2.52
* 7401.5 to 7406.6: 2.35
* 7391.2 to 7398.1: 2.42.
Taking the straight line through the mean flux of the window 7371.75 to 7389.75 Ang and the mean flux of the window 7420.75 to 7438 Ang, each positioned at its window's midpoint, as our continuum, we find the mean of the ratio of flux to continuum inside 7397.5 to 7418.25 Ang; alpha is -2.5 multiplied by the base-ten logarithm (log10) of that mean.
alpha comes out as 0.03 mag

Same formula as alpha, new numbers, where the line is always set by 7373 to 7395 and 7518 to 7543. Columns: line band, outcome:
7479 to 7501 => -0.20 mag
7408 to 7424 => 0.07 mag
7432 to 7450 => 0.14 mag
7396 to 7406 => 0.04 mag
